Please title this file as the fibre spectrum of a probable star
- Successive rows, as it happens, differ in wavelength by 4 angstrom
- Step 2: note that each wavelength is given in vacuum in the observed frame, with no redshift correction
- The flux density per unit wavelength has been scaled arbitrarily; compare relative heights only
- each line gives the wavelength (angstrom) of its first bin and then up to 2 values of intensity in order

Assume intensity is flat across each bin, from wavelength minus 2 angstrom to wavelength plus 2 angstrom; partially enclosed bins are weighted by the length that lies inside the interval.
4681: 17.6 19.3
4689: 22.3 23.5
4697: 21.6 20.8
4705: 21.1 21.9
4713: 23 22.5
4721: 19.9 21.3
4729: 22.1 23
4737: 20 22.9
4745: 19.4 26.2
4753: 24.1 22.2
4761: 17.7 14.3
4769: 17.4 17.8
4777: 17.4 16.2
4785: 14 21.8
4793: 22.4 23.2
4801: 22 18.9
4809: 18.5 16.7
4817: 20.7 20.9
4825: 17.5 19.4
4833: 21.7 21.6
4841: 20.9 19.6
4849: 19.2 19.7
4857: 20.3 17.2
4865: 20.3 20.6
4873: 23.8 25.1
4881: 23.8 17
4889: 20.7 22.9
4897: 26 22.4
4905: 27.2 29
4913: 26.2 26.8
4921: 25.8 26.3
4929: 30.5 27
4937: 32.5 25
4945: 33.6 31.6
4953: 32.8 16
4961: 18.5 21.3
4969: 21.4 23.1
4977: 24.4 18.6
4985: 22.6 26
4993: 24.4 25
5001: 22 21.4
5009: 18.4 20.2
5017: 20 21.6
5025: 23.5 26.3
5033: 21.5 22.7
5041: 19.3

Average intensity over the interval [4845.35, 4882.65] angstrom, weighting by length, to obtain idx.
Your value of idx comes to 21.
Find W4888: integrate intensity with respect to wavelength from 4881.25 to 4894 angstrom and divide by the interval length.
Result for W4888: 20.5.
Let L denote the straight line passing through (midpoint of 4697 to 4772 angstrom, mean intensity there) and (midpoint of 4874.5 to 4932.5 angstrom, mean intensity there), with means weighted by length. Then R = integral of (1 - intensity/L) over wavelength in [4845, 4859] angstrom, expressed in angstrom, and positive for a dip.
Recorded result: 2.4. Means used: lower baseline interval 21.1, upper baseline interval 25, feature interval 19.7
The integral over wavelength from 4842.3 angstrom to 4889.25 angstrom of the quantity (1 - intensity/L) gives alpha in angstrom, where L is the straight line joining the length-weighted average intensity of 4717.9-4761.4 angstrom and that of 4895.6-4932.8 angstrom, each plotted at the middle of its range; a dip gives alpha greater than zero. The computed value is 8.8 angstrom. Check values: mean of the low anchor 21.9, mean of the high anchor 26.7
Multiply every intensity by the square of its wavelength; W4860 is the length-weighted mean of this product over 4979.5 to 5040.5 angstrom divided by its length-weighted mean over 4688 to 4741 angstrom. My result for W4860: 1.2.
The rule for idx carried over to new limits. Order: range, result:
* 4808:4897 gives 20.5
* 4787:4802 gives 22.4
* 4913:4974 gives 26.2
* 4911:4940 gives 27.8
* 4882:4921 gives 24.3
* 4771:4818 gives 19.1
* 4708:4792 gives 20.2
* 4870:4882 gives 24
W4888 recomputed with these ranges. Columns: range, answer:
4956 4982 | 20.7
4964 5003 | 22.9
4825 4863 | 19.8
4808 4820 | 18.8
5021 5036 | 23.4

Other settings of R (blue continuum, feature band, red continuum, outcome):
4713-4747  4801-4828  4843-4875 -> 1.9 angstrom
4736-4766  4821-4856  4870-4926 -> 4.6 angstrom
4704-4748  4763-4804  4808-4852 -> 3.8 angstrom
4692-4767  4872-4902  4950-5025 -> -1.0 angstrom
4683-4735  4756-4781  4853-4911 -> 5.1 angstrom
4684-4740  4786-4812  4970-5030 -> 1.4 angstrom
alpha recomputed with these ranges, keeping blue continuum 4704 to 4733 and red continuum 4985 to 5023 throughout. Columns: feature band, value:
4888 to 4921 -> -5.0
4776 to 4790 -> 3.1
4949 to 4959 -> -1.7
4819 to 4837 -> 1.5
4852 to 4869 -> 1.9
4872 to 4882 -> -1.1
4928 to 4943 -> -4.5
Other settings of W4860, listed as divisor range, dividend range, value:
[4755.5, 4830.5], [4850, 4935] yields 1.31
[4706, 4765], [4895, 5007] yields 1.28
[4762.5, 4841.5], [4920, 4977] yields 1.44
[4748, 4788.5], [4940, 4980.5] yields 1.42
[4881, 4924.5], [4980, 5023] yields 0.93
